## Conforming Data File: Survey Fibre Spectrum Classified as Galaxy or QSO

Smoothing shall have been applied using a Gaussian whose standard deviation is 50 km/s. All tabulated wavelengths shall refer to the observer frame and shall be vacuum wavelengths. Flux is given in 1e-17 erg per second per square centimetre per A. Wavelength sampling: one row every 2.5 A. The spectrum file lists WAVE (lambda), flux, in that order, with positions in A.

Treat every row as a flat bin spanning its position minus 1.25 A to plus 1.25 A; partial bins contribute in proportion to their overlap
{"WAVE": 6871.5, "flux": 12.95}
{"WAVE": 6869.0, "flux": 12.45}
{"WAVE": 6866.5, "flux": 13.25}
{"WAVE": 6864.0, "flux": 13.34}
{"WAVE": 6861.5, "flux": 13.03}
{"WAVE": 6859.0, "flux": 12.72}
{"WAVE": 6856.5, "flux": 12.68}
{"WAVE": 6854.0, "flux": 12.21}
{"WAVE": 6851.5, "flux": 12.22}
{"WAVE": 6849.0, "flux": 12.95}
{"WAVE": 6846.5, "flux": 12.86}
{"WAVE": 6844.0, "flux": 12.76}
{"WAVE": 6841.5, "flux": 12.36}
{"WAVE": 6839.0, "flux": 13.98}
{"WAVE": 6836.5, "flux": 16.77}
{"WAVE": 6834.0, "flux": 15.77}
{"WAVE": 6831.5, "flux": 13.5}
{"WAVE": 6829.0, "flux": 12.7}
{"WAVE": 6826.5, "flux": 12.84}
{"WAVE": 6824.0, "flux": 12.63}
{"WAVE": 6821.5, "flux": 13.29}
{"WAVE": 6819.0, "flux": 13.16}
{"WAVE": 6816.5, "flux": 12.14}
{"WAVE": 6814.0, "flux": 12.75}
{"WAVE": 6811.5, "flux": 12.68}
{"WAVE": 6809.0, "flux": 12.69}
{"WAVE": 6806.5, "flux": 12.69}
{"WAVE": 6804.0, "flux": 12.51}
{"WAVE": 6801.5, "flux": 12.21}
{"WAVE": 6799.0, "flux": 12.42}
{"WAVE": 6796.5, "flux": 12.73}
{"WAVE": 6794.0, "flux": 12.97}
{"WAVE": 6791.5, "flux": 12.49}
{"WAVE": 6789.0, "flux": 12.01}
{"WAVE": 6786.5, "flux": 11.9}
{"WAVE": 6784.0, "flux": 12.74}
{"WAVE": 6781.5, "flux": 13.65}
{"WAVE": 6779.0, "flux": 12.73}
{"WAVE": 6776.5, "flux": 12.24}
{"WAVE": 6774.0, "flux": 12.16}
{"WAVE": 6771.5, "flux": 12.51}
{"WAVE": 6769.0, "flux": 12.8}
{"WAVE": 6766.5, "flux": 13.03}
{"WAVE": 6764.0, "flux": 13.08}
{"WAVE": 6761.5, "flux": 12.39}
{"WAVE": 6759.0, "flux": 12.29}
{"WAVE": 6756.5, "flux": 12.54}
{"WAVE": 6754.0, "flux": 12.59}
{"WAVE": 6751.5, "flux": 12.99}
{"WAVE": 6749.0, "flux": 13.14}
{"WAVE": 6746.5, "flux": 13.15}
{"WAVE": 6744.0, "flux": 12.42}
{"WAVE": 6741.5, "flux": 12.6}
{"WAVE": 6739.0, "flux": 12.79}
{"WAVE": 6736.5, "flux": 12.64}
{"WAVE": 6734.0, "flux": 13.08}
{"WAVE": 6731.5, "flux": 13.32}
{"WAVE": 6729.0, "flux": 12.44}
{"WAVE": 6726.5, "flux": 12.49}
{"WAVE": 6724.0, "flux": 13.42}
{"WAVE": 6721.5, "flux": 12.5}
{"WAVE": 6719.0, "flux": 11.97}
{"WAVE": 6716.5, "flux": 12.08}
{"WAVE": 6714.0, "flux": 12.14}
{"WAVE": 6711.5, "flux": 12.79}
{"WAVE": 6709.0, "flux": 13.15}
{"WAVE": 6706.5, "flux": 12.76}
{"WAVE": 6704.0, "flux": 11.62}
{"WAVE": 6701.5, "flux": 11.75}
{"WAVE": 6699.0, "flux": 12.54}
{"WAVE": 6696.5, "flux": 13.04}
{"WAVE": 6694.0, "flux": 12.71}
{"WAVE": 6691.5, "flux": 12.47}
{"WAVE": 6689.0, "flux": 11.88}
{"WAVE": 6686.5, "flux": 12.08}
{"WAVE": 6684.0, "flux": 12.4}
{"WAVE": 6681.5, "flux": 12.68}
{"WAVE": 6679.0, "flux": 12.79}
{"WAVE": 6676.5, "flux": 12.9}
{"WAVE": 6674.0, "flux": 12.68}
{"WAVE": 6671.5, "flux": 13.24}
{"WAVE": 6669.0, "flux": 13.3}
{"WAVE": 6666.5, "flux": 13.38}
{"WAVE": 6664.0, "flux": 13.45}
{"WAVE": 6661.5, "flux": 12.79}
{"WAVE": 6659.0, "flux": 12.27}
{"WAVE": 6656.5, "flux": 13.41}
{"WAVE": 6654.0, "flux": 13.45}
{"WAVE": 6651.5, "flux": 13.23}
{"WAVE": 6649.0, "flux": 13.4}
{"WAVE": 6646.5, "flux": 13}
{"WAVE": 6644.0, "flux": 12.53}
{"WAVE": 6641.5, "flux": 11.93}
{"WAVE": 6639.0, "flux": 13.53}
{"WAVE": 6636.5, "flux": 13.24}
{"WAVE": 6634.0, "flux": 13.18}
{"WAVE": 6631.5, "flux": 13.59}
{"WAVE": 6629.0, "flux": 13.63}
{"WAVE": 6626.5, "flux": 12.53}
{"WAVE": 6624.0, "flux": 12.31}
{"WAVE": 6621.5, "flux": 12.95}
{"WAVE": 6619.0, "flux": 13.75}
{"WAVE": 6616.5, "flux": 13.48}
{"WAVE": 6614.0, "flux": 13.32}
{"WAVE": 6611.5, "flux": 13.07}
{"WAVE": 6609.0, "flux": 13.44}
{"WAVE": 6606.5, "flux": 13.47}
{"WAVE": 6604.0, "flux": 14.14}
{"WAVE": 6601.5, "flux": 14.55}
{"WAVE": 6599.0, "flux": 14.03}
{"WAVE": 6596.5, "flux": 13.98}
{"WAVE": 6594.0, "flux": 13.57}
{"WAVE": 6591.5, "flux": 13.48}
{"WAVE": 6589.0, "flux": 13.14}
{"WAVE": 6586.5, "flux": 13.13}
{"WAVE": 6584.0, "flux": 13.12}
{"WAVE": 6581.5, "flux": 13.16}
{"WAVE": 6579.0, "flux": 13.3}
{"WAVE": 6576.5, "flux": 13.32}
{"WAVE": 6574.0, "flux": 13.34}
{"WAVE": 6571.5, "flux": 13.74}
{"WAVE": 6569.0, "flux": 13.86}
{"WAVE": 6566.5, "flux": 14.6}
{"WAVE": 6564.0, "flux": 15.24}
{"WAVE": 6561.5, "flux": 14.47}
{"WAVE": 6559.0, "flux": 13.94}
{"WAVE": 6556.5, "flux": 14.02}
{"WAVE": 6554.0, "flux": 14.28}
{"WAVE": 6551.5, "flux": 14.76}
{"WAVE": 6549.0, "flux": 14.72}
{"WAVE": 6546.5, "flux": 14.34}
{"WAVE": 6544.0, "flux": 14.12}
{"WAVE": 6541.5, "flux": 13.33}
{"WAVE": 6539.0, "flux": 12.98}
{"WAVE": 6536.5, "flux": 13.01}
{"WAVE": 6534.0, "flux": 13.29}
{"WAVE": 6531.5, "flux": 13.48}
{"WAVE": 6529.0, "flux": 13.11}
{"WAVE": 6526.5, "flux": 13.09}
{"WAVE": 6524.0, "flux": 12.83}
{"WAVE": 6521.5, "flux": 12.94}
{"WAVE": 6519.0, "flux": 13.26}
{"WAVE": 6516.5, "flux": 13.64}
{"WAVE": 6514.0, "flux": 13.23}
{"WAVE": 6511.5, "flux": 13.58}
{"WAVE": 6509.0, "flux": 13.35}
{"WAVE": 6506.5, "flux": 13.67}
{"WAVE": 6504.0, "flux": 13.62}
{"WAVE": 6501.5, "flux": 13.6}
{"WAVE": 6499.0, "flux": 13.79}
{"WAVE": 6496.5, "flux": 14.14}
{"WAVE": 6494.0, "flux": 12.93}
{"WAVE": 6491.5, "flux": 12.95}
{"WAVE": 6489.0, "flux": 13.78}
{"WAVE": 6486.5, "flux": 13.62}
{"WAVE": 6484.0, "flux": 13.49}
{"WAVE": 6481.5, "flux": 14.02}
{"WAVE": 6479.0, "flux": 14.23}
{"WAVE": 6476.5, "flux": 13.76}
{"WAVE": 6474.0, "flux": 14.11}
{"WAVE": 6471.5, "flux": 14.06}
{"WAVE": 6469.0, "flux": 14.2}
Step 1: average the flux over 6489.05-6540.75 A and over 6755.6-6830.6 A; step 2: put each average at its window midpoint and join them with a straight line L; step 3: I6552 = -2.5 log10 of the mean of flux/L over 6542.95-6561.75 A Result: -0.09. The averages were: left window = 13.3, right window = 12.6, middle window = 14.3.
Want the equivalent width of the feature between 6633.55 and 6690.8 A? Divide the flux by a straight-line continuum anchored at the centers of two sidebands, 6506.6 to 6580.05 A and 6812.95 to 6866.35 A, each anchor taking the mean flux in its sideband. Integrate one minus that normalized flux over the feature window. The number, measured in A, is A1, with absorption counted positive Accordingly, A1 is 2.5 A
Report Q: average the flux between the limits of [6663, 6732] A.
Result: 12.6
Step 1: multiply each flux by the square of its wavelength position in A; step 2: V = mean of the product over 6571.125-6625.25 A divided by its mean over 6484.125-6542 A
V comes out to 1.03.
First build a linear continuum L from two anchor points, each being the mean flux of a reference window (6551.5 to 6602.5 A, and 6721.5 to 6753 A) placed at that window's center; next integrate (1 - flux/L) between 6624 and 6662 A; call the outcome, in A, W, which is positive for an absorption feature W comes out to 1.1 A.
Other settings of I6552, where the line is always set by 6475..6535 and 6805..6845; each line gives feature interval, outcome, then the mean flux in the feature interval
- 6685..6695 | 0.09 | 12.3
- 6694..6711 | 0.07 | 12.5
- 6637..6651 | 0.04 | 12.9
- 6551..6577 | -0.06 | 14.1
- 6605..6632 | 0.01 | 13.2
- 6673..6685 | 0.06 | 12.7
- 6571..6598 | 0.00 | 13.4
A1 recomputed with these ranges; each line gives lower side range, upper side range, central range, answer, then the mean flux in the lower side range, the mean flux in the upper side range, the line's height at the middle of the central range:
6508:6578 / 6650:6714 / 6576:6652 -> -0.53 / 13.7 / 12.7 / 13.2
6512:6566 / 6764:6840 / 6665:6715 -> 2.50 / 13.7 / 13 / 13.3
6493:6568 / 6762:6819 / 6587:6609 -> -0.53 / 13.7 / 12.6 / 13.4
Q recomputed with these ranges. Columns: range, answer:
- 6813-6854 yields 13.3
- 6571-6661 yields 13.3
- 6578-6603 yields 13.6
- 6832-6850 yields 13.9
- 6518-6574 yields 13.8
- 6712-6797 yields 12.6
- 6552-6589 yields 13.8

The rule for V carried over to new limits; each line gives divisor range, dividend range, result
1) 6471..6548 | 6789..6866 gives 1.06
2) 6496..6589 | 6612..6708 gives 0.98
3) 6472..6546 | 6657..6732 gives 0.99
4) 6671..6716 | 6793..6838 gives 1.09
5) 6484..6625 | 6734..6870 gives 1.02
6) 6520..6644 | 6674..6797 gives 0.98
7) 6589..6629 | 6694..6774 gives 0.97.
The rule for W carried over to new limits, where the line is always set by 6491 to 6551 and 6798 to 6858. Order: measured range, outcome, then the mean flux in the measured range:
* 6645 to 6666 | 0.25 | 13.1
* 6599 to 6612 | -0.43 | 13.8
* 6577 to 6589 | 0.19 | 13.2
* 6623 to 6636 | 0.24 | 13.1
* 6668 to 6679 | 0.22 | 13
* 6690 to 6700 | 0.42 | 12.7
